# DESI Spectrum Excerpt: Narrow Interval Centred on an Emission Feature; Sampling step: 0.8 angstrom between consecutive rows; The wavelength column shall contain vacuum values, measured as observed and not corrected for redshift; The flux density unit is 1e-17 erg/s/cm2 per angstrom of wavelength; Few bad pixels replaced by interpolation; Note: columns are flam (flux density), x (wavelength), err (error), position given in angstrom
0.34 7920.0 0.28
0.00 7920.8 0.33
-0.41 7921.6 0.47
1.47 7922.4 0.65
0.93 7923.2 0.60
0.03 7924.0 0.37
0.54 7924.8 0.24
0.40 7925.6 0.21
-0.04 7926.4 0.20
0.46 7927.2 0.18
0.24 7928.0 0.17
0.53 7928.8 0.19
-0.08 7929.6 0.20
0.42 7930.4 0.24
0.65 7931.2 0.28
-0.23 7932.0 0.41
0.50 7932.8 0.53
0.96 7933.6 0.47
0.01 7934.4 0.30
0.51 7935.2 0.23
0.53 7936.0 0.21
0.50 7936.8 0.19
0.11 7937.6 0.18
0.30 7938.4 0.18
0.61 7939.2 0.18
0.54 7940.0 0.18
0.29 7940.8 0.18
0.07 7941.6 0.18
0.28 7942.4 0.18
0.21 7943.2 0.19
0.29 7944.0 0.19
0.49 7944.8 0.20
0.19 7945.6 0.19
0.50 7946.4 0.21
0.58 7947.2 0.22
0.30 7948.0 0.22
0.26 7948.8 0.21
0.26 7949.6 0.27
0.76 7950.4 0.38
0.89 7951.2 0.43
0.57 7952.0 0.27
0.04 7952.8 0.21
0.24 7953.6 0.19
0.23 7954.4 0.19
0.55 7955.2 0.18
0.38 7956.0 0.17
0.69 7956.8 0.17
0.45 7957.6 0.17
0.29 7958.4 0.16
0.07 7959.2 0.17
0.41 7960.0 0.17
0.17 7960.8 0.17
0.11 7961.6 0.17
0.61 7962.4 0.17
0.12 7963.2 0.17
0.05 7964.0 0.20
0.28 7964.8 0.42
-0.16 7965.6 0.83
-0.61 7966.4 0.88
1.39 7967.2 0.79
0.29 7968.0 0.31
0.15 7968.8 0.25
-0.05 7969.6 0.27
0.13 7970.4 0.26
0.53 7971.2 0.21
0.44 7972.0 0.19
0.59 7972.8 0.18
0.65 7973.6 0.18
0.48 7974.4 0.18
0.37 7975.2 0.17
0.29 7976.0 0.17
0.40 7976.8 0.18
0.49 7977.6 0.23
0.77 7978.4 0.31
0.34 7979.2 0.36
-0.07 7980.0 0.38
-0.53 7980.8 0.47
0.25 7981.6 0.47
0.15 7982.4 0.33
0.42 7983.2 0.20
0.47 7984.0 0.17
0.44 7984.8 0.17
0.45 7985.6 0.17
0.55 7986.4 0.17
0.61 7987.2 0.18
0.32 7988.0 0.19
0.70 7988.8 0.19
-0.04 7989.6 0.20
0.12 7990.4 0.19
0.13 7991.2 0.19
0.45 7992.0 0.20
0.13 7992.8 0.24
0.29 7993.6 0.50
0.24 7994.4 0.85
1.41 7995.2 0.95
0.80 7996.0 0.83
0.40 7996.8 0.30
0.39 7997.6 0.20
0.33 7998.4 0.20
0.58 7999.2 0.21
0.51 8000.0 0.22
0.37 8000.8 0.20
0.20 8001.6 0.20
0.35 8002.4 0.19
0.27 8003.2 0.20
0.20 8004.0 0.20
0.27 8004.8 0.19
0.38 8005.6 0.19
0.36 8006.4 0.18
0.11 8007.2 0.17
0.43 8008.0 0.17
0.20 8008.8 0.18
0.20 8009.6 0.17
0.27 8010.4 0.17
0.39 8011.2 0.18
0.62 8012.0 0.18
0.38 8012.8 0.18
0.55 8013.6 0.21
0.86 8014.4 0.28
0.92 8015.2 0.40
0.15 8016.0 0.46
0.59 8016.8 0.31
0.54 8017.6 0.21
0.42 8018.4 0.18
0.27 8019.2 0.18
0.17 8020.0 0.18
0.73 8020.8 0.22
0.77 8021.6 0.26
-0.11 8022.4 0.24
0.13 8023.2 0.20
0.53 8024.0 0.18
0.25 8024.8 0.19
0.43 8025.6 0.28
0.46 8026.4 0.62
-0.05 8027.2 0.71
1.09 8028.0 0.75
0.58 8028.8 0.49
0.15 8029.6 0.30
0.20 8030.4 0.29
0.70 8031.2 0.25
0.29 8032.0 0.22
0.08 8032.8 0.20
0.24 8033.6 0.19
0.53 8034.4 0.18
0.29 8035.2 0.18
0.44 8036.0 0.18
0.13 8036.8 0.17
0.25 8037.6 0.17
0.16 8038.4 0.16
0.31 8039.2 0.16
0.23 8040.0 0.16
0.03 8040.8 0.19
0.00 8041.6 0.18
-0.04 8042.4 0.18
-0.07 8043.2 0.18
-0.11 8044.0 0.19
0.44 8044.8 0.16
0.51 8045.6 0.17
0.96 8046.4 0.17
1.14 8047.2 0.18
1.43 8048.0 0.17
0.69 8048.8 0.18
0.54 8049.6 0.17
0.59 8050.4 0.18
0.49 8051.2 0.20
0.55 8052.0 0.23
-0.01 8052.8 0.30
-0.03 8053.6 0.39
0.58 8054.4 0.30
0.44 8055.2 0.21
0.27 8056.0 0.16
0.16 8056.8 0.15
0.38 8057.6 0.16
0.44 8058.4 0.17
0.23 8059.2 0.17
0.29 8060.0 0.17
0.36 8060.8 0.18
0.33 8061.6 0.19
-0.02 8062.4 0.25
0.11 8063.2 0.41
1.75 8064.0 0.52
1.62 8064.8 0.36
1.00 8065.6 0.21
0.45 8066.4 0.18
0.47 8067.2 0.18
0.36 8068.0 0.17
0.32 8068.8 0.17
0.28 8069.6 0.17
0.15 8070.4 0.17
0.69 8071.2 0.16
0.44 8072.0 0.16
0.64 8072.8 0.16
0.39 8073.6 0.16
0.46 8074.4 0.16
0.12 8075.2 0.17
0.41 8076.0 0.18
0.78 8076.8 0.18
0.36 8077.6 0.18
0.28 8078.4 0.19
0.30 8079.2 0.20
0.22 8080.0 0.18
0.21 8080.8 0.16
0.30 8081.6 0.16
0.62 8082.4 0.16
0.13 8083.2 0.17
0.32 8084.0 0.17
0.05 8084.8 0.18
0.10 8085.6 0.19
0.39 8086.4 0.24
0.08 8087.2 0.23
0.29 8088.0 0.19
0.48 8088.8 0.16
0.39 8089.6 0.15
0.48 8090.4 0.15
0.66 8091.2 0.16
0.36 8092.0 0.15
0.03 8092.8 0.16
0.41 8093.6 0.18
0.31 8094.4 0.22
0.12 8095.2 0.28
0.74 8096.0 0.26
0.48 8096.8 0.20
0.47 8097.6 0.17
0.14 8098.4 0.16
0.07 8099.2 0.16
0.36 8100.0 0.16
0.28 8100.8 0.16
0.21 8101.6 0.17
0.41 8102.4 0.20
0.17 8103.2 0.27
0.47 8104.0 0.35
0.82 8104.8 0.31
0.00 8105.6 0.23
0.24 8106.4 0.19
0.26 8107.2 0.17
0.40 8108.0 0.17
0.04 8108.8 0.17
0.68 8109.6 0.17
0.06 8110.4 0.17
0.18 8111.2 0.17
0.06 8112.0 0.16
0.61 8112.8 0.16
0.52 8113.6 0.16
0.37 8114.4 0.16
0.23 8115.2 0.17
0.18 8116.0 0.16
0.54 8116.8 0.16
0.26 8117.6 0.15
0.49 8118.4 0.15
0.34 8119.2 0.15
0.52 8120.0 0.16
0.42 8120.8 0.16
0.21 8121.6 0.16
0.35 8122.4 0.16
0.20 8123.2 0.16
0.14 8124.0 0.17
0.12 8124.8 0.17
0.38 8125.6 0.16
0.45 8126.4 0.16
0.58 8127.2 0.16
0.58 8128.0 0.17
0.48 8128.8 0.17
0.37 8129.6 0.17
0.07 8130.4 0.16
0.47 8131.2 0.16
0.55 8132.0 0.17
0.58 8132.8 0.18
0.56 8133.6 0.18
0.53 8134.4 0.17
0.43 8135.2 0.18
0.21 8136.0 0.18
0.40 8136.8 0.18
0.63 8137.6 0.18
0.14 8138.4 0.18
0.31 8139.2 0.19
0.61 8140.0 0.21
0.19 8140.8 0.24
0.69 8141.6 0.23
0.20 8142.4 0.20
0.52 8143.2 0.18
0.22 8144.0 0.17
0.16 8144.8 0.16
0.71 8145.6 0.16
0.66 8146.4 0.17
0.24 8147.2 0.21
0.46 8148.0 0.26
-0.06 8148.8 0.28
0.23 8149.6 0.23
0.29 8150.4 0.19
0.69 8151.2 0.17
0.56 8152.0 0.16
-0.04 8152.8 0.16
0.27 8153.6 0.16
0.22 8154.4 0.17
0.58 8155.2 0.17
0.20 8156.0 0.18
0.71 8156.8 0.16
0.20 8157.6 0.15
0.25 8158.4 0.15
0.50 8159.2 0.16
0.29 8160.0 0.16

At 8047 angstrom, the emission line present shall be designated [S II] 6716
